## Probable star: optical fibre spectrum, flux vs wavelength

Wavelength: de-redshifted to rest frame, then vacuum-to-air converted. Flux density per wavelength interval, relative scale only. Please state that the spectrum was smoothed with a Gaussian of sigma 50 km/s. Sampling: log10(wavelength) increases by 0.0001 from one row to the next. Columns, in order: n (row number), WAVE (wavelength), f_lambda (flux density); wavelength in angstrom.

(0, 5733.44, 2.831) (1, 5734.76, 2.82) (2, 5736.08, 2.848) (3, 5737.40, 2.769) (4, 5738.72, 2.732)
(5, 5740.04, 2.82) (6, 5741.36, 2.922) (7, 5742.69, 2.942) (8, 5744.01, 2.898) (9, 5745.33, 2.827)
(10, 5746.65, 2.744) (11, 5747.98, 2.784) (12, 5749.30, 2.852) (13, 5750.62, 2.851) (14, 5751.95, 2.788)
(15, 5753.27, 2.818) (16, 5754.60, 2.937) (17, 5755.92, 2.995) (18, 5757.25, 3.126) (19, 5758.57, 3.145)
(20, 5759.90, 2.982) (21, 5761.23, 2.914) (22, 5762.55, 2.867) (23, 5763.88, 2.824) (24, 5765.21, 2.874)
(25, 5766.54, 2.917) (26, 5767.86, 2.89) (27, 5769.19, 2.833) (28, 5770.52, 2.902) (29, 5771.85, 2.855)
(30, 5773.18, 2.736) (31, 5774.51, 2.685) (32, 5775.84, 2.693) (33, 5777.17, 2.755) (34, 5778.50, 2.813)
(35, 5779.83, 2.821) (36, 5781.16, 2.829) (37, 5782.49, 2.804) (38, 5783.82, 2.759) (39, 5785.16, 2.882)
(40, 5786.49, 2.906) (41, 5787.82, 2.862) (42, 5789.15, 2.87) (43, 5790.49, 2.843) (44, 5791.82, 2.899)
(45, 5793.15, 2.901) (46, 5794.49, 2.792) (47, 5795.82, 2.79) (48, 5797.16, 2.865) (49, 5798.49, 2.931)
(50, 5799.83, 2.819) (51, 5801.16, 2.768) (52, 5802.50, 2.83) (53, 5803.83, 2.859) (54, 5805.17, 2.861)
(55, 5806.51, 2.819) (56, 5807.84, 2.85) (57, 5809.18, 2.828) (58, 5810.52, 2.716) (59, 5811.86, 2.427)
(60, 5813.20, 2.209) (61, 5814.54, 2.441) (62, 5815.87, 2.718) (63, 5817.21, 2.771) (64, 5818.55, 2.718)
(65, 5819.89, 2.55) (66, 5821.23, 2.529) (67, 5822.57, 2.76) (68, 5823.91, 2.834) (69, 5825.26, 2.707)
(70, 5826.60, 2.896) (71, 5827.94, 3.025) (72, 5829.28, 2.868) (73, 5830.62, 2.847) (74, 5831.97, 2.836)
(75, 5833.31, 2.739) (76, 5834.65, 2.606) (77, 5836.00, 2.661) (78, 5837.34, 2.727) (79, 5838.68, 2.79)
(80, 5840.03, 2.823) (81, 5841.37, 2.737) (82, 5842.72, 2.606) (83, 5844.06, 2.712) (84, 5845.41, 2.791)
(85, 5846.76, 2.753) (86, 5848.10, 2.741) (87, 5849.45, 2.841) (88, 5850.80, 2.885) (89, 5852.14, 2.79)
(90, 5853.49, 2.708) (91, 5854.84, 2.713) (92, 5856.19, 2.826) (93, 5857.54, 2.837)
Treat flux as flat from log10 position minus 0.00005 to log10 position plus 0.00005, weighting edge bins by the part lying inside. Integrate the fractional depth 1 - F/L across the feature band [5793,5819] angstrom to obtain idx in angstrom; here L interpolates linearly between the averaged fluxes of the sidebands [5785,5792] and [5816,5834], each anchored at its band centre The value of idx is 0.78 angstrom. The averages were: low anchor 2.88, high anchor 2.77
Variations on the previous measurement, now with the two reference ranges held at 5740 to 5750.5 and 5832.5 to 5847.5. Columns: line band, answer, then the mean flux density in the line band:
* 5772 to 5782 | 0.1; 2.77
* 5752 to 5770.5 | -0.6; 2.93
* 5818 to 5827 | 0.1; 2.71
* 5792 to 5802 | -0.2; 2.84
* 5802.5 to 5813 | 0.1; 2.74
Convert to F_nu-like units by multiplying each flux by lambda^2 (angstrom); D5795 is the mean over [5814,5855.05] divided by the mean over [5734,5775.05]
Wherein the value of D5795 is 0.98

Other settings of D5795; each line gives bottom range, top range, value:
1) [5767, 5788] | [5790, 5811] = 1.02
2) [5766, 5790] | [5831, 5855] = 1.00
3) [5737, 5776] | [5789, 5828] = 0.98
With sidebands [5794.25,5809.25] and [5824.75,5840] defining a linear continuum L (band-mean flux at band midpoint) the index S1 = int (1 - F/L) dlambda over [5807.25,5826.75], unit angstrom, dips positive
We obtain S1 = 1.1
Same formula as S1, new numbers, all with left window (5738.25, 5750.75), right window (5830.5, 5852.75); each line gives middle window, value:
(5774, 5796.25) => -0.1 angstrom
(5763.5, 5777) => 0.0 angstrom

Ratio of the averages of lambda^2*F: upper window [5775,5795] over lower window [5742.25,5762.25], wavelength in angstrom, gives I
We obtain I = 1.0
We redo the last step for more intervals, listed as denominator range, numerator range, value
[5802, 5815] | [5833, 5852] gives 1.03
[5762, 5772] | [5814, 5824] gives 0.94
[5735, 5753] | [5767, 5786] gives 1.00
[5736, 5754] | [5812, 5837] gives 0.98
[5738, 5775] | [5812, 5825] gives 0.93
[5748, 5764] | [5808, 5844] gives 0.95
